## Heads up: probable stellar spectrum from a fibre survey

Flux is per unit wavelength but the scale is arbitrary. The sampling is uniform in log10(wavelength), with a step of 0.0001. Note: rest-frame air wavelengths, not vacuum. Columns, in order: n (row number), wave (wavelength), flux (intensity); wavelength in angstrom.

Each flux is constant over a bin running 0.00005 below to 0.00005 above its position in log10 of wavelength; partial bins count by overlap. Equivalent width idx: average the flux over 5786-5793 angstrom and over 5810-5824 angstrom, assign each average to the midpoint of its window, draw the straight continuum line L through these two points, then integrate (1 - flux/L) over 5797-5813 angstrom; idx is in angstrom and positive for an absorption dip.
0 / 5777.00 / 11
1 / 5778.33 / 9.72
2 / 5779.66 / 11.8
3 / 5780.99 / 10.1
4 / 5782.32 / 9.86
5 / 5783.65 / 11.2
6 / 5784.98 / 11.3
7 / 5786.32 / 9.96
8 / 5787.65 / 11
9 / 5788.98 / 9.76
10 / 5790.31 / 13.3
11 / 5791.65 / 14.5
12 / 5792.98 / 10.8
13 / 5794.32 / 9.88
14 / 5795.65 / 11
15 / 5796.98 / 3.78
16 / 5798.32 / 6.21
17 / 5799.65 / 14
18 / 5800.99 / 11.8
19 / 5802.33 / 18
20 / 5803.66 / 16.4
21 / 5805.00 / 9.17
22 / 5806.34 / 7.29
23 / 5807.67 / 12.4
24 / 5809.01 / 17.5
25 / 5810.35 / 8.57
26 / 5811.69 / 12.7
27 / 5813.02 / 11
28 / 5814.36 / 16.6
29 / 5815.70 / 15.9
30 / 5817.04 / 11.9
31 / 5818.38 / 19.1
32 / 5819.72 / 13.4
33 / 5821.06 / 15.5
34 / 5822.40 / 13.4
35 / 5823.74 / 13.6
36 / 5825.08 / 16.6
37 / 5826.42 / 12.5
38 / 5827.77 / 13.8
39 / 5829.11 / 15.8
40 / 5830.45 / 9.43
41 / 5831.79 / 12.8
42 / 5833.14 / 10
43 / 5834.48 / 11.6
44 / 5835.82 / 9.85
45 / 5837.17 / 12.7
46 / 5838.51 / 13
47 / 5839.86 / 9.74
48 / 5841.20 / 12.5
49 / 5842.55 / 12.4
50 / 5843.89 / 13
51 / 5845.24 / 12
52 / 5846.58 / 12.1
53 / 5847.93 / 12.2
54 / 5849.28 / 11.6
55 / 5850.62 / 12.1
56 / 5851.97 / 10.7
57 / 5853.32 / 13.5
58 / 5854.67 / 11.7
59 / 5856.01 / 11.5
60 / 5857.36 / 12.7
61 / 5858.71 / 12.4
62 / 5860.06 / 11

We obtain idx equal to 1.4 angstrom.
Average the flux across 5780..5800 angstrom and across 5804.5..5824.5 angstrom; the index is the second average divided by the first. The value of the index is 1.3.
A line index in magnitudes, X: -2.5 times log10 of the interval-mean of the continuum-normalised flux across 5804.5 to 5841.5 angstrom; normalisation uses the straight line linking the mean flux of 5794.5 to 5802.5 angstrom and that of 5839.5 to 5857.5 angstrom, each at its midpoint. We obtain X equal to -0.15 mag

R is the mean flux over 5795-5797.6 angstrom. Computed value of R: 7.44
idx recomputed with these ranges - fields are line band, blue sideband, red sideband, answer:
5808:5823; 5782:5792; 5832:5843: -3.5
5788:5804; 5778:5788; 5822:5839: -0.4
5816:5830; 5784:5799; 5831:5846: -4.1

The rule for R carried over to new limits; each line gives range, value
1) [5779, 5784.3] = 10.7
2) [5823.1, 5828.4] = 14.1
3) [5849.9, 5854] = 12.1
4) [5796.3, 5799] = 5.1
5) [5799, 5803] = 14.6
